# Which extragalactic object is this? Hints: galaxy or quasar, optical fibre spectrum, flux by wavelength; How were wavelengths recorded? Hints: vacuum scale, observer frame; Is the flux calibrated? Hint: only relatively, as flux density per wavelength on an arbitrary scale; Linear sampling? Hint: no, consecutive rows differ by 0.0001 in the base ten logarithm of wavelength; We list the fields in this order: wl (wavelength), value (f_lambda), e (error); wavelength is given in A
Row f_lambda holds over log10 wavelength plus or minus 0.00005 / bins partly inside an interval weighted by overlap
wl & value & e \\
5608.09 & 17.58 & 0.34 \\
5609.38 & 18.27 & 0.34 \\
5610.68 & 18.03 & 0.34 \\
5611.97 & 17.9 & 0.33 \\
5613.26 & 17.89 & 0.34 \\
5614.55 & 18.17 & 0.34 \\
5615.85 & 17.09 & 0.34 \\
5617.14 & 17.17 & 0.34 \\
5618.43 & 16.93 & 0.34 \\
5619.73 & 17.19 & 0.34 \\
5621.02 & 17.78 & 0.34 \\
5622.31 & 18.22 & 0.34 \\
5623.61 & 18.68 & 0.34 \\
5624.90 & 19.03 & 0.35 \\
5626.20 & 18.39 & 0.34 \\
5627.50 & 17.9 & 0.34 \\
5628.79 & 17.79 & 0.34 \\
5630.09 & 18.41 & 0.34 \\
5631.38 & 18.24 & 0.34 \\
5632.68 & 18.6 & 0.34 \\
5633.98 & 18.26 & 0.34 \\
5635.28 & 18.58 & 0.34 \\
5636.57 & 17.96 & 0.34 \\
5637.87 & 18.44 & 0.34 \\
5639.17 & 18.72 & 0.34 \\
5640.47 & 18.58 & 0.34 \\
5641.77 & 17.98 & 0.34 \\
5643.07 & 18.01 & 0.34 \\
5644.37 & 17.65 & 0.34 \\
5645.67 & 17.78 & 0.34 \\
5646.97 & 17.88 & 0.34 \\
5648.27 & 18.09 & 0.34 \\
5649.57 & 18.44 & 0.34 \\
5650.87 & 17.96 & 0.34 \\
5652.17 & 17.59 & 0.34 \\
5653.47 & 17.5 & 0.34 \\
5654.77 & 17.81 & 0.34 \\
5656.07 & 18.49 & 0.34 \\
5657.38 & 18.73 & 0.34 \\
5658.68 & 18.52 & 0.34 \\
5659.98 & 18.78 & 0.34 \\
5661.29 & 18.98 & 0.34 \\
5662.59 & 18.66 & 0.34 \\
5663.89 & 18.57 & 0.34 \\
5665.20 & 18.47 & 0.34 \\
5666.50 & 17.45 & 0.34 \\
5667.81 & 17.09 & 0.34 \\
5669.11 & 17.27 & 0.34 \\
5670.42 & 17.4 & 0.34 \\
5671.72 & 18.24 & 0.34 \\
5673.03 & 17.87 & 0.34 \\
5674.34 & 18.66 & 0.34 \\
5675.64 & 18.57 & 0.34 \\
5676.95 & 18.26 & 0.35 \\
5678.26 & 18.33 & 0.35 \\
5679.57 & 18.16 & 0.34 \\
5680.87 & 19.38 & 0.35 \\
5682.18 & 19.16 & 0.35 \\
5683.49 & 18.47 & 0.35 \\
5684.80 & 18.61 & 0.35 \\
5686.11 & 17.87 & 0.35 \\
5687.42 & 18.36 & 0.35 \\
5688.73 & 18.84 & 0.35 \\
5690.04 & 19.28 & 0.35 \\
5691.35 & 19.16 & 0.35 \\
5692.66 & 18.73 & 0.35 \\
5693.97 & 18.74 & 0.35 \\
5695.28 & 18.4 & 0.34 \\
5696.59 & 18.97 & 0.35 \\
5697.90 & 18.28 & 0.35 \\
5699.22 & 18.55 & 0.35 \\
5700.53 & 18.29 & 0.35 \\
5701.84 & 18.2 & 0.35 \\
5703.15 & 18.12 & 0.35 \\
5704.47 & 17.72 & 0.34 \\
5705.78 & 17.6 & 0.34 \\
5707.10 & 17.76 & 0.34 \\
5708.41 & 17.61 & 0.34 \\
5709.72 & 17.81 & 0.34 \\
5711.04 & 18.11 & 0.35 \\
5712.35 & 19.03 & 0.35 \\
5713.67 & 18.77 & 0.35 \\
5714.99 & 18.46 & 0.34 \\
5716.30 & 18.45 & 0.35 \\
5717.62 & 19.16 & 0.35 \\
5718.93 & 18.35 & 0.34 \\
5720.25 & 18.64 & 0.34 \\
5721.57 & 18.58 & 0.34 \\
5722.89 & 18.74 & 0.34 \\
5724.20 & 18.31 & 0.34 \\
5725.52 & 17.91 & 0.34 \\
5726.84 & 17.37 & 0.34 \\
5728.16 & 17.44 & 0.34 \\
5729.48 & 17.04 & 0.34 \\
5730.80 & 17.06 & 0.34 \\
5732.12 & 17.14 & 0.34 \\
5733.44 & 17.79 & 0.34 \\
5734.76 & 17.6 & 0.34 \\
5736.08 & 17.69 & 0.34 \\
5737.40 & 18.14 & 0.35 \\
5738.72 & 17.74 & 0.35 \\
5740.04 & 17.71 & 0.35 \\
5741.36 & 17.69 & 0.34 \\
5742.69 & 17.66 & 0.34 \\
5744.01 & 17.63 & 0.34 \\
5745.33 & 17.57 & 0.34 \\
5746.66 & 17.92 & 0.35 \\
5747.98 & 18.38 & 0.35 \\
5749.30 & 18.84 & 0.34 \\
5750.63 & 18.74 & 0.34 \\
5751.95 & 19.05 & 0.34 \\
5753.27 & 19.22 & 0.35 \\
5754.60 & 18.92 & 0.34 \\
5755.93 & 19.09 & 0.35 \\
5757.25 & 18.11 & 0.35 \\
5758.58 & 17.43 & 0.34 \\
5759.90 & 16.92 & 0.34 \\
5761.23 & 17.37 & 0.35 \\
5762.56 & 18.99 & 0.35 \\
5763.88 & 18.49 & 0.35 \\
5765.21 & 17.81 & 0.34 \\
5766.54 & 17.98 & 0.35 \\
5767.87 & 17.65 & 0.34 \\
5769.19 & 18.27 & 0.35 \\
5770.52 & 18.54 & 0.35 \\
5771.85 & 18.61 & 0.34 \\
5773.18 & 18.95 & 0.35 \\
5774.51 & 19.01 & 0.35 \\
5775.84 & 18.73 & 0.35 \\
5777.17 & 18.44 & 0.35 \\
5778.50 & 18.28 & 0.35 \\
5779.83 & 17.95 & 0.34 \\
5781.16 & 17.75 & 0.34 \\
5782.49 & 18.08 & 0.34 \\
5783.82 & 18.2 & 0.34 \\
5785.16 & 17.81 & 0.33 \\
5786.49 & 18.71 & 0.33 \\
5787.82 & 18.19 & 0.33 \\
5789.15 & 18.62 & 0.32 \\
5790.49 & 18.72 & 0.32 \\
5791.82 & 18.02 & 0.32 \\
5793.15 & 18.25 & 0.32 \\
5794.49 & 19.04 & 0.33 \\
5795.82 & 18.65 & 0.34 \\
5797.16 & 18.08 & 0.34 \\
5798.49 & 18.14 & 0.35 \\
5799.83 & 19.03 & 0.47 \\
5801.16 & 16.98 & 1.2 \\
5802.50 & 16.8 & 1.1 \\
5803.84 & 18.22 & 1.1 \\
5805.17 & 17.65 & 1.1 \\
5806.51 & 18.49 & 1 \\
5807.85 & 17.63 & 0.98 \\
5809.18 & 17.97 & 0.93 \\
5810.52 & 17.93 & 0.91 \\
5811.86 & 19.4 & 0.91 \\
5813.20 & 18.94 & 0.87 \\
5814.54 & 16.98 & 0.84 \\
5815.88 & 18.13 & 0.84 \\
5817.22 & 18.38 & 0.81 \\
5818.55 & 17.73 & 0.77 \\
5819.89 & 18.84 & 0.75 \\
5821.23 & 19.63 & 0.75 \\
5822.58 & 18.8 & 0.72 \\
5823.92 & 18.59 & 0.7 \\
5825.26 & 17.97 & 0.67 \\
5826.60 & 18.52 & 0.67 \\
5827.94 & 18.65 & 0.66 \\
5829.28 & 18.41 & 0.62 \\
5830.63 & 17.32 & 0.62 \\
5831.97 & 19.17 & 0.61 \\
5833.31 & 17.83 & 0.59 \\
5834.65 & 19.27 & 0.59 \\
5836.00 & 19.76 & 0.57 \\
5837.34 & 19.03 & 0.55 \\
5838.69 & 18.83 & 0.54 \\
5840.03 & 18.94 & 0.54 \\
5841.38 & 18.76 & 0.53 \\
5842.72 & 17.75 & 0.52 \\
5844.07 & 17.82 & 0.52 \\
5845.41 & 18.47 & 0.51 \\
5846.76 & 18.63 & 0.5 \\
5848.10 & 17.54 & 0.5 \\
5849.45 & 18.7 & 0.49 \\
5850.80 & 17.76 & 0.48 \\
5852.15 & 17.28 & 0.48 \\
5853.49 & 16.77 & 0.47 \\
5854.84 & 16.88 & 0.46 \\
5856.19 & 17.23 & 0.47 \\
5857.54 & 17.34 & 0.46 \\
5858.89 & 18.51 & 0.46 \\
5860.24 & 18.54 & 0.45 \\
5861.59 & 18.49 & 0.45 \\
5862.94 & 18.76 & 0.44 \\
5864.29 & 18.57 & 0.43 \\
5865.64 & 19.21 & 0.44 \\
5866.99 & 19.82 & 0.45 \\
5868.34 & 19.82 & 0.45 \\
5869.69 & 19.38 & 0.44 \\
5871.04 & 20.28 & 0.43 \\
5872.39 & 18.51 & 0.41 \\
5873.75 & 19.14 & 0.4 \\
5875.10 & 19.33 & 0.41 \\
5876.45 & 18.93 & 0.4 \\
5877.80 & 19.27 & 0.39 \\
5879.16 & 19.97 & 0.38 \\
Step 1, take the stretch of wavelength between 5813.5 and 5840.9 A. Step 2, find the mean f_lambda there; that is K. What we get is 18.5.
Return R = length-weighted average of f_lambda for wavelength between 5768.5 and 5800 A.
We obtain 18.4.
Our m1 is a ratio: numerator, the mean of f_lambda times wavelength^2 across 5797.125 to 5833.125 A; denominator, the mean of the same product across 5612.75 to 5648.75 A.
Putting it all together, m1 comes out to 1.1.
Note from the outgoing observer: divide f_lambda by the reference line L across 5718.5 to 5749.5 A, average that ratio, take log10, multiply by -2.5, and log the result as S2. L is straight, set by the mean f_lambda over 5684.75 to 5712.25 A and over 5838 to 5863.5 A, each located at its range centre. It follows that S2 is 0.025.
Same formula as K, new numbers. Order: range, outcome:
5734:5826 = 18.2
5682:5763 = 18.2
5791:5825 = 18.3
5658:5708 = 18.4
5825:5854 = 18.3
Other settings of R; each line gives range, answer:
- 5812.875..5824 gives 18.4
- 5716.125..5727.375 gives 18.4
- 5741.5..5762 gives 18.2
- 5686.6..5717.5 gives 18.4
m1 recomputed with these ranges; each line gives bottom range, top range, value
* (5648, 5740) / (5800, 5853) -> 1.05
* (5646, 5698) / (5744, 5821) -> 1.03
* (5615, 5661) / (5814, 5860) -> 1.08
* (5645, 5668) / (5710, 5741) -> 1.02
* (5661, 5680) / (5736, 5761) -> 1.03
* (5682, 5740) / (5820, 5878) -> 1.07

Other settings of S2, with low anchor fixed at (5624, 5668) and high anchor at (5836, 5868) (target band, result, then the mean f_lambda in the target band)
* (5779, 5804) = 0.01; 18.2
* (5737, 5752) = 0.01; 18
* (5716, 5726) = -0.02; 18.5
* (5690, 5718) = -0.01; 18.4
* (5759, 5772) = 0.01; 18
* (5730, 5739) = 0.04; 17.6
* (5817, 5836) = -0.02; 18.6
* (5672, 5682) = -0.01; 18.5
